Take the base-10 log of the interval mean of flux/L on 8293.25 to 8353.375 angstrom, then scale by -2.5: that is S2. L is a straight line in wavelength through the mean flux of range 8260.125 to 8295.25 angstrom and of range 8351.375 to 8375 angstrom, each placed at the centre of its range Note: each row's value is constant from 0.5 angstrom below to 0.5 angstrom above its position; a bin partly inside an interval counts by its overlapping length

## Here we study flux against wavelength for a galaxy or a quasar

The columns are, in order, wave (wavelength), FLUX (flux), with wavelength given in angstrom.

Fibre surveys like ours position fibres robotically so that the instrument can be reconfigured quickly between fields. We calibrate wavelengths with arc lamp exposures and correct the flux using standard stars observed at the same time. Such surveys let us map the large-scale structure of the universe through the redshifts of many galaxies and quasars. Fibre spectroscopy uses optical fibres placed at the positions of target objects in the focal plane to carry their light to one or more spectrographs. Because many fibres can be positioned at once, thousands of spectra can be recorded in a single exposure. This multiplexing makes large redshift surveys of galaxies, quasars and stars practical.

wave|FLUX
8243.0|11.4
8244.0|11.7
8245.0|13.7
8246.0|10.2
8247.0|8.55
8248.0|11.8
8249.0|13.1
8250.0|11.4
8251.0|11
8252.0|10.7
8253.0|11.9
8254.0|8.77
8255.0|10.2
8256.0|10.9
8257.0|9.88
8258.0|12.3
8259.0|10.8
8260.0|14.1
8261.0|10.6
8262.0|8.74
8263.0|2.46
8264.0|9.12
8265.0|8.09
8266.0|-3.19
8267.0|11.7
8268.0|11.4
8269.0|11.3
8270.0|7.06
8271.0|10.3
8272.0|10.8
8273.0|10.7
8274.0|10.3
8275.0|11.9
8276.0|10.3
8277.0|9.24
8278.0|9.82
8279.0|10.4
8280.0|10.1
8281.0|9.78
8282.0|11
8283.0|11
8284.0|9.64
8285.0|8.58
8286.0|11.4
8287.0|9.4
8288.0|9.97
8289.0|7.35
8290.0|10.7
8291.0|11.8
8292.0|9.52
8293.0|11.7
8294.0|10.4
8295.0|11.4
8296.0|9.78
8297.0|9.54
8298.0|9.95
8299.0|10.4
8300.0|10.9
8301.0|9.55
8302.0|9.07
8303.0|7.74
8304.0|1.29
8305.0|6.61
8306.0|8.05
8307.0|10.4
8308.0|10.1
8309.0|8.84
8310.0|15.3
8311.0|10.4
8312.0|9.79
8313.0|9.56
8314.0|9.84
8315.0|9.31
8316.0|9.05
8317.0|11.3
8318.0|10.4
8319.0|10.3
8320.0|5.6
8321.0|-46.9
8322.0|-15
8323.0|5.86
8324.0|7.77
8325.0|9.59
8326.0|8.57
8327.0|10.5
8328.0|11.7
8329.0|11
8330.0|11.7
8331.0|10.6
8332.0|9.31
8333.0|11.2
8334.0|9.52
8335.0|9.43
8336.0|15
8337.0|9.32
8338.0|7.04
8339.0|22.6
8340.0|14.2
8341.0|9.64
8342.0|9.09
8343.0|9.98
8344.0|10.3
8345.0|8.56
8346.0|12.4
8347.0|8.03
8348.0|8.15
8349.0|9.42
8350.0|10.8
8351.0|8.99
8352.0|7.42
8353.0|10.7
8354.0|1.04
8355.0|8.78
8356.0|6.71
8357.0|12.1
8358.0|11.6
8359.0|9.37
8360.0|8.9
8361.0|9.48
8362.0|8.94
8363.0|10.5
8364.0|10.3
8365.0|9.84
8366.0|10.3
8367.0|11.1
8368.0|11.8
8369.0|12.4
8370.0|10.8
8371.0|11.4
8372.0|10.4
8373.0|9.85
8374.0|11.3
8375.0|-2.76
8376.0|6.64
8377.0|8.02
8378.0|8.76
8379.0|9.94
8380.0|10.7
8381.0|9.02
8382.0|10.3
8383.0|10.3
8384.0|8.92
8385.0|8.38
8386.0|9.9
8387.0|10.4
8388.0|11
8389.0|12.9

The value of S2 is 0.123 mag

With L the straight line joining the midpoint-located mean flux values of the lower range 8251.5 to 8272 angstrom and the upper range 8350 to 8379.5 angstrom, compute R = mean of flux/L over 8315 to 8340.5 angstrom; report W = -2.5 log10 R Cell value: 0.27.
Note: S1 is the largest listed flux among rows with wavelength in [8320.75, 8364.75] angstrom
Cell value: 22.6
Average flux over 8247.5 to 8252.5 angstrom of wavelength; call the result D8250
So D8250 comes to 11.6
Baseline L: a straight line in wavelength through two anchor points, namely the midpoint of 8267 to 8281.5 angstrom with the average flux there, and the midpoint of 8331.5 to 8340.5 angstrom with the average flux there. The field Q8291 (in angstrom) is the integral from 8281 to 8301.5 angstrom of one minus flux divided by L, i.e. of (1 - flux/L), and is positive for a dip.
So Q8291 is 1.1 angstrom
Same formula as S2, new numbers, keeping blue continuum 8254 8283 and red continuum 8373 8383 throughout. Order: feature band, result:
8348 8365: -0.072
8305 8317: -0.100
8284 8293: -0.061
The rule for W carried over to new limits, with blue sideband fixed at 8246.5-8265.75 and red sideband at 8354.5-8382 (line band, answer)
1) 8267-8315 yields 0.00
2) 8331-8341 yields -0.21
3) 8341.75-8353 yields 0.02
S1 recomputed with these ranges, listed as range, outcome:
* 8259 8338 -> 15.3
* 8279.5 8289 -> 11.4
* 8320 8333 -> 11.7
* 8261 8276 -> 11.9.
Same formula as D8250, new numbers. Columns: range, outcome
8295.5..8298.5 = 9.76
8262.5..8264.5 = 5.79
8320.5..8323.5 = -18.7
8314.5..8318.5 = 10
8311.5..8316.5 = 9.51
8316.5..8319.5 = 10.7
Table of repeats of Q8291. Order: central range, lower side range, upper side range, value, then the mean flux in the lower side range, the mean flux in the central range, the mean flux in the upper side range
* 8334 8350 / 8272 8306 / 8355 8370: -1.2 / 9.73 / 10.8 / 10.2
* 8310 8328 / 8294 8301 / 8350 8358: 8.7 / 10.3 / 4.97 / 8.37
